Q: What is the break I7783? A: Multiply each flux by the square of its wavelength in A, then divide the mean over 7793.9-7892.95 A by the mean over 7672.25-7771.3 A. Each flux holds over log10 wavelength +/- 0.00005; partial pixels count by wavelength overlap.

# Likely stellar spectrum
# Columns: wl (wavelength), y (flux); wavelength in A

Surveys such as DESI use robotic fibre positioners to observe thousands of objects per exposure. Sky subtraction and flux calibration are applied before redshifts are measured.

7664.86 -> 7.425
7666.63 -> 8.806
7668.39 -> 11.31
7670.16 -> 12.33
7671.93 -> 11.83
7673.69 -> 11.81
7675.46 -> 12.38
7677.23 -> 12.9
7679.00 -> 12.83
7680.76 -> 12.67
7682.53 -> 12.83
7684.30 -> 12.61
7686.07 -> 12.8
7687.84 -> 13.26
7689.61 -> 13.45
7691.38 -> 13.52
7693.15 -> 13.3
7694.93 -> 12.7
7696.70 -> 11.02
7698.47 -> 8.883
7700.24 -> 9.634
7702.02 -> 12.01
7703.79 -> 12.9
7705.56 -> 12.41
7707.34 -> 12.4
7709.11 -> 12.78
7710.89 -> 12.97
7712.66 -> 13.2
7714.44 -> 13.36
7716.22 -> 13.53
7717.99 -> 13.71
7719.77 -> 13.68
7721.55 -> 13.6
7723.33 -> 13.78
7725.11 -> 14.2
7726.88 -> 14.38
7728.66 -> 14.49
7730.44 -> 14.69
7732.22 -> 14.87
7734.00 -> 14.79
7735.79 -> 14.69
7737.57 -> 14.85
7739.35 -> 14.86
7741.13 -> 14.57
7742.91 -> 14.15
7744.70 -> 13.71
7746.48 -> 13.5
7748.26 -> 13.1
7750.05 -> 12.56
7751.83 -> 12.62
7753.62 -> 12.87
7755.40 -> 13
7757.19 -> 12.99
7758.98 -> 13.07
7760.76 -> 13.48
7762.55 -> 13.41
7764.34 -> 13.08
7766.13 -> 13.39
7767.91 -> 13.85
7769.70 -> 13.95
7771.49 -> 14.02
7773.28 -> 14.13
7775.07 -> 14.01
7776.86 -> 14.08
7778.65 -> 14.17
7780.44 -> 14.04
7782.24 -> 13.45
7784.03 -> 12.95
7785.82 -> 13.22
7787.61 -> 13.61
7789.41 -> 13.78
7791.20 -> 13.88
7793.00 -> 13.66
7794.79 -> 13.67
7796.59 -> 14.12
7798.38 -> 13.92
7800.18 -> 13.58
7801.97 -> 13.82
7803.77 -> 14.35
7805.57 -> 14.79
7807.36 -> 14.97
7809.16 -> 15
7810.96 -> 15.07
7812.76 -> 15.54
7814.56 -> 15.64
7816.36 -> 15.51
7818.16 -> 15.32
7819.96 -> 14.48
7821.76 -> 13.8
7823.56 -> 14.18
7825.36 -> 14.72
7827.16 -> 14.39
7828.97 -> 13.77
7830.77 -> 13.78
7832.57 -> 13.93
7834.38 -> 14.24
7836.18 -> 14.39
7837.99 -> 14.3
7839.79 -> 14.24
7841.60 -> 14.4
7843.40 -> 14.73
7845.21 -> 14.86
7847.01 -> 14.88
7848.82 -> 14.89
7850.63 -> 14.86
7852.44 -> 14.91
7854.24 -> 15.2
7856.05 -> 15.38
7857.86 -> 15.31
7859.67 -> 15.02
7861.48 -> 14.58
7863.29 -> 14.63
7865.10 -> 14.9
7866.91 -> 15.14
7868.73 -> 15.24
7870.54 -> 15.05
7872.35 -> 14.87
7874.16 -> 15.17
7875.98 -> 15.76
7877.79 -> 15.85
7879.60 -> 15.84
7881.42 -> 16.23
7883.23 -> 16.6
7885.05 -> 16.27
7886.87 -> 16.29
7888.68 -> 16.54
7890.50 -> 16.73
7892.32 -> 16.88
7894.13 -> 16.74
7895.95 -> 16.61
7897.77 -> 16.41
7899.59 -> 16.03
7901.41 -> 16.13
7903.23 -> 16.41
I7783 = 1.2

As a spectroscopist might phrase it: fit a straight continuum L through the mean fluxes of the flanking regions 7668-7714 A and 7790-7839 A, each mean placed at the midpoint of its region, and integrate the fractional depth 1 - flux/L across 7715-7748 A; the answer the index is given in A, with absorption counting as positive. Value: -3.0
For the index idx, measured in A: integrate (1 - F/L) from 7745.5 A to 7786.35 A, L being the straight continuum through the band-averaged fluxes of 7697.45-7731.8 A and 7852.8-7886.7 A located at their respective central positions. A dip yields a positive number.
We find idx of 1.1 A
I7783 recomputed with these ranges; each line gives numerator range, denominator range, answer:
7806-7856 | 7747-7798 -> 1.10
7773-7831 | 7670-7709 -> 1.19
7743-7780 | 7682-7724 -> 1.08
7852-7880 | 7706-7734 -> 1.15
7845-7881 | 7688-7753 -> 1.18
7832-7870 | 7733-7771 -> 1.11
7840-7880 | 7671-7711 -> 1.27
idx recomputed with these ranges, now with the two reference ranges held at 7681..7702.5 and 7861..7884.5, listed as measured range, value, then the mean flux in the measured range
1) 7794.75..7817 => -0.67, 14.6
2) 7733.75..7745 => -1.31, 14.5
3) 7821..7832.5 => 0.38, 14.1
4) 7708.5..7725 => -1.07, 13.4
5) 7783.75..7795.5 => 0.30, 13.6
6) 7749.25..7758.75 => 0.33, 12.8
